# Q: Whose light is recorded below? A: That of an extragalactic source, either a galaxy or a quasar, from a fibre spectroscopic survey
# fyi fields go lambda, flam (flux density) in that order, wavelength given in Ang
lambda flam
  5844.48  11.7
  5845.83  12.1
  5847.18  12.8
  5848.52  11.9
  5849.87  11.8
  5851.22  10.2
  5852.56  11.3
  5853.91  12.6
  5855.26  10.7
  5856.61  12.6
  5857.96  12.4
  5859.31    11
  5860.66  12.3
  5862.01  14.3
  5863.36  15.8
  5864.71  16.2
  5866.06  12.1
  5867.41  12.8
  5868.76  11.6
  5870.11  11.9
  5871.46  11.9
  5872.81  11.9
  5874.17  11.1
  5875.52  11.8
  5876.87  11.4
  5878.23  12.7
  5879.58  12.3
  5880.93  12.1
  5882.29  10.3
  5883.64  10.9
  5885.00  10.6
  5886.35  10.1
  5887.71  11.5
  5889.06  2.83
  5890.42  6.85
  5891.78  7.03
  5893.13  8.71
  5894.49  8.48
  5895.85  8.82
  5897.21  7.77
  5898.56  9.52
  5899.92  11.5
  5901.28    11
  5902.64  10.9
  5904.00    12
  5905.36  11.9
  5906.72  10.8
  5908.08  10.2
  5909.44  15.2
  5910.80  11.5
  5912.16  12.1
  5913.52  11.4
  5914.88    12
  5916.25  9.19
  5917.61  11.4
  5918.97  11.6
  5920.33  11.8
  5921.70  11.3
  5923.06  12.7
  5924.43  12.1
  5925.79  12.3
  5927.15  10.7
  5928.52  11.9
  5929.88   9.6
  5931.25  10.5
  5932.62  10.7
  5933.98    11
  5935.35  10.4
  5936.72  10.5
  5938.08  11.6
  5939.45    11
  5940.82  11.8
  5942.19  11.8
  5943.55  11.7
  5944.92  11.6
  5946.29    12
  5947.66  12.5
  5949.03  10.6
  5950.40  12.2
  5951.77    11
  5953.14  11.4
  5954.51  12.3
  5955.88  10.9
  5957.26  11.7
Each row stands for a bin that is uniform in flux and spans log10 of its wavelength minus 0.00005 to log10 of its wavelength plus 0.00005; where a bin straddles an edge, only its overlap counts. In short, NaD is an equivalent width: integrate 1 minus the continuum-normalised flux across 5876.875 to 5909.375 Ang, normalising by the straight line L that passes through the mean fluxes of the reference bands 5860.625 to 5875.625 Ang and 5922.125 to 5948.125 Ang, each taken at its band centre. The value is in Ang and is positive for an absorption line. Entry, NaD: 5.9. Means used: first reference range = 12.9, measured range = 10.1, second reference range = 11.4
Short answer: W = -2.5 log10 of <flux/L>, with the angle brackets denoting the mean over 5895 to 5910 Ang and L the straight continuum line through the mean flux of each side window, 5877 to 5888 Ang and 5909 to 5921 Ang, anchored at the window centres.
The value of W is 0.07 mag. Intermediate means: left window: 11.3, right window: 11.7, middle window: 10.8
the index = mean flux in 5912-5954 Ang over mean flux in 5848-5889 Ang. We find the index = 1.0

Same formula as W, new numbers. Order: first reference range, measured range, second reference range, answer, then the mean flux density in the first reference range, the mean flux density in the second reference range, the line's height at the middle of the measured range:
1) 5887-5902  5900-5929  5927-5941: -0.20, 8.55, 10.9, 9.72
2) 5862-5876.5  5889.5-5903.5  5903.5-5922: 0.32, 12.8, 11.6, 12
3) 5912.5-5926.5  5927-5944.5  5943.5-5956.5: 0.06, 11.6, 11.6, 11.6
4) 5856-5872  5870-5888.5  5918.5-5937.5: 0.10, 12.9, 11.2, 12.5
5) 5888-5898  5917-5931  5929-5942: -0.16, 7.41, 10.8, 9.91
